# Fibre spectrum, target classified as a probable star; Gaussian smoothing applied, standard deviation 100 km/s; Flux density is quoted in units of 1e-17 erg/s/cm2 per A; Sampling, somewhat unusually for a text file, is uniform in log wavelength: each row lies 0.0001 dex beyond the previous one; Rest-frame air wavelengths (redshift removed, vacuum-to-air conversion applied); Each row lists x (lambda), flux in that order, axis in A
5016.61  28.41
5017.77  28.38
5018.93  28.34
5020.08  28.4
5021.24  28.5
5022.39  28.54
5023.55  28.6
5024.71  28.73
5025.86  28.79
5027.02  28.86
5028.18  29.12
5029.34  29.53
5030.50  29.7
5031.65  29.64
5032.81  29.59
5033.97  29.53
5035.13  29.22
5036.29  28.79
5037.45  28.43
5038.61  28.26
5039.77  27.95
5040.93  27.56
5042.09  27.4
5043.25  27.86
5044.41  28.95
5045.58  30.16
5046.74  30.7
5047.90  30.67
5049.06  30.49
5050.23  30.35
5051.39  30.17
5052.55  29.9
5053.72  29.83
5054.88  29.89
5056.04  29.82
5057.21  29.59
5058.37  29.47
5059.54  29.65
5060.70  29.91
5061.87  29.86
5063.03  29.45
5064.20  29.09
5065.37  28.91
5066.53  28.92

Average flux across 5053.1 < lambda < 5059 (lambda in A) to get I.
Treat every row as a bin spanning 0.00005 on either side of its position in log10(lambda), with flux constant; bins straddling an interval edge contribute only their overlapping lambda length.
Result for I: 29.7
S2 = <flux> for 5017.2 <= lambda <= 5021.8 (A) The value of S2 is 28.4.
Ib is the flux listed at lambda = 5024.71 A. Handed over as 28.73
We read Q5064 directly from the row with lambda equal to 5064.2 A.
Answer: 29.09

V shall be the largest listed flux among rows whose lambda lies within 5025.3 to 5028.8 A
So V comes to 29.12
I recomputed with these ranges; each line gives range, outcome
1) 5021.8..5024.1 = 28.6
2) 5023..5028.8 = 28.8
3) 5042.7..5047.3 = 29.4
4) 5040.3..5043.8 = 27.6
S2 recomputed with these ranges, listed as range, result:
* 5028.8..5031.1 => 29.7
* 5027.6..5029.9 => 29.3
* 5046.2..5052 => 30.5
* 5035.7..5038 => 28.6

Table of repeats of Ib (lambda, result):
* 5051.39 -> 30.17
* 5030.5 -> 29.7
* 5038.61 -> 28.26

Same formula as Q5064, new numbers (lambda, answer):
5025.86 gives 28.79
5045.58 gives 30.16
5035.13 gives 29.22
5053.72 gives 29.83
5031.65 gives 29.64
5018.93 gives 28.34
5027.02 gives 28.86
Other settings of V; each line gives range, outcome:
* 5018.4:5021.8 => 28.5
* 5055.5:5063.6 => 29.91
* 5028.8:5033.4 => 29.7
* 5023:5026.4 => 28.79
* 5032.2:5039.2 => 29.59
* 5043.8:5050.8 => 30.7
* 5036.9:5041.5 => 28.43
